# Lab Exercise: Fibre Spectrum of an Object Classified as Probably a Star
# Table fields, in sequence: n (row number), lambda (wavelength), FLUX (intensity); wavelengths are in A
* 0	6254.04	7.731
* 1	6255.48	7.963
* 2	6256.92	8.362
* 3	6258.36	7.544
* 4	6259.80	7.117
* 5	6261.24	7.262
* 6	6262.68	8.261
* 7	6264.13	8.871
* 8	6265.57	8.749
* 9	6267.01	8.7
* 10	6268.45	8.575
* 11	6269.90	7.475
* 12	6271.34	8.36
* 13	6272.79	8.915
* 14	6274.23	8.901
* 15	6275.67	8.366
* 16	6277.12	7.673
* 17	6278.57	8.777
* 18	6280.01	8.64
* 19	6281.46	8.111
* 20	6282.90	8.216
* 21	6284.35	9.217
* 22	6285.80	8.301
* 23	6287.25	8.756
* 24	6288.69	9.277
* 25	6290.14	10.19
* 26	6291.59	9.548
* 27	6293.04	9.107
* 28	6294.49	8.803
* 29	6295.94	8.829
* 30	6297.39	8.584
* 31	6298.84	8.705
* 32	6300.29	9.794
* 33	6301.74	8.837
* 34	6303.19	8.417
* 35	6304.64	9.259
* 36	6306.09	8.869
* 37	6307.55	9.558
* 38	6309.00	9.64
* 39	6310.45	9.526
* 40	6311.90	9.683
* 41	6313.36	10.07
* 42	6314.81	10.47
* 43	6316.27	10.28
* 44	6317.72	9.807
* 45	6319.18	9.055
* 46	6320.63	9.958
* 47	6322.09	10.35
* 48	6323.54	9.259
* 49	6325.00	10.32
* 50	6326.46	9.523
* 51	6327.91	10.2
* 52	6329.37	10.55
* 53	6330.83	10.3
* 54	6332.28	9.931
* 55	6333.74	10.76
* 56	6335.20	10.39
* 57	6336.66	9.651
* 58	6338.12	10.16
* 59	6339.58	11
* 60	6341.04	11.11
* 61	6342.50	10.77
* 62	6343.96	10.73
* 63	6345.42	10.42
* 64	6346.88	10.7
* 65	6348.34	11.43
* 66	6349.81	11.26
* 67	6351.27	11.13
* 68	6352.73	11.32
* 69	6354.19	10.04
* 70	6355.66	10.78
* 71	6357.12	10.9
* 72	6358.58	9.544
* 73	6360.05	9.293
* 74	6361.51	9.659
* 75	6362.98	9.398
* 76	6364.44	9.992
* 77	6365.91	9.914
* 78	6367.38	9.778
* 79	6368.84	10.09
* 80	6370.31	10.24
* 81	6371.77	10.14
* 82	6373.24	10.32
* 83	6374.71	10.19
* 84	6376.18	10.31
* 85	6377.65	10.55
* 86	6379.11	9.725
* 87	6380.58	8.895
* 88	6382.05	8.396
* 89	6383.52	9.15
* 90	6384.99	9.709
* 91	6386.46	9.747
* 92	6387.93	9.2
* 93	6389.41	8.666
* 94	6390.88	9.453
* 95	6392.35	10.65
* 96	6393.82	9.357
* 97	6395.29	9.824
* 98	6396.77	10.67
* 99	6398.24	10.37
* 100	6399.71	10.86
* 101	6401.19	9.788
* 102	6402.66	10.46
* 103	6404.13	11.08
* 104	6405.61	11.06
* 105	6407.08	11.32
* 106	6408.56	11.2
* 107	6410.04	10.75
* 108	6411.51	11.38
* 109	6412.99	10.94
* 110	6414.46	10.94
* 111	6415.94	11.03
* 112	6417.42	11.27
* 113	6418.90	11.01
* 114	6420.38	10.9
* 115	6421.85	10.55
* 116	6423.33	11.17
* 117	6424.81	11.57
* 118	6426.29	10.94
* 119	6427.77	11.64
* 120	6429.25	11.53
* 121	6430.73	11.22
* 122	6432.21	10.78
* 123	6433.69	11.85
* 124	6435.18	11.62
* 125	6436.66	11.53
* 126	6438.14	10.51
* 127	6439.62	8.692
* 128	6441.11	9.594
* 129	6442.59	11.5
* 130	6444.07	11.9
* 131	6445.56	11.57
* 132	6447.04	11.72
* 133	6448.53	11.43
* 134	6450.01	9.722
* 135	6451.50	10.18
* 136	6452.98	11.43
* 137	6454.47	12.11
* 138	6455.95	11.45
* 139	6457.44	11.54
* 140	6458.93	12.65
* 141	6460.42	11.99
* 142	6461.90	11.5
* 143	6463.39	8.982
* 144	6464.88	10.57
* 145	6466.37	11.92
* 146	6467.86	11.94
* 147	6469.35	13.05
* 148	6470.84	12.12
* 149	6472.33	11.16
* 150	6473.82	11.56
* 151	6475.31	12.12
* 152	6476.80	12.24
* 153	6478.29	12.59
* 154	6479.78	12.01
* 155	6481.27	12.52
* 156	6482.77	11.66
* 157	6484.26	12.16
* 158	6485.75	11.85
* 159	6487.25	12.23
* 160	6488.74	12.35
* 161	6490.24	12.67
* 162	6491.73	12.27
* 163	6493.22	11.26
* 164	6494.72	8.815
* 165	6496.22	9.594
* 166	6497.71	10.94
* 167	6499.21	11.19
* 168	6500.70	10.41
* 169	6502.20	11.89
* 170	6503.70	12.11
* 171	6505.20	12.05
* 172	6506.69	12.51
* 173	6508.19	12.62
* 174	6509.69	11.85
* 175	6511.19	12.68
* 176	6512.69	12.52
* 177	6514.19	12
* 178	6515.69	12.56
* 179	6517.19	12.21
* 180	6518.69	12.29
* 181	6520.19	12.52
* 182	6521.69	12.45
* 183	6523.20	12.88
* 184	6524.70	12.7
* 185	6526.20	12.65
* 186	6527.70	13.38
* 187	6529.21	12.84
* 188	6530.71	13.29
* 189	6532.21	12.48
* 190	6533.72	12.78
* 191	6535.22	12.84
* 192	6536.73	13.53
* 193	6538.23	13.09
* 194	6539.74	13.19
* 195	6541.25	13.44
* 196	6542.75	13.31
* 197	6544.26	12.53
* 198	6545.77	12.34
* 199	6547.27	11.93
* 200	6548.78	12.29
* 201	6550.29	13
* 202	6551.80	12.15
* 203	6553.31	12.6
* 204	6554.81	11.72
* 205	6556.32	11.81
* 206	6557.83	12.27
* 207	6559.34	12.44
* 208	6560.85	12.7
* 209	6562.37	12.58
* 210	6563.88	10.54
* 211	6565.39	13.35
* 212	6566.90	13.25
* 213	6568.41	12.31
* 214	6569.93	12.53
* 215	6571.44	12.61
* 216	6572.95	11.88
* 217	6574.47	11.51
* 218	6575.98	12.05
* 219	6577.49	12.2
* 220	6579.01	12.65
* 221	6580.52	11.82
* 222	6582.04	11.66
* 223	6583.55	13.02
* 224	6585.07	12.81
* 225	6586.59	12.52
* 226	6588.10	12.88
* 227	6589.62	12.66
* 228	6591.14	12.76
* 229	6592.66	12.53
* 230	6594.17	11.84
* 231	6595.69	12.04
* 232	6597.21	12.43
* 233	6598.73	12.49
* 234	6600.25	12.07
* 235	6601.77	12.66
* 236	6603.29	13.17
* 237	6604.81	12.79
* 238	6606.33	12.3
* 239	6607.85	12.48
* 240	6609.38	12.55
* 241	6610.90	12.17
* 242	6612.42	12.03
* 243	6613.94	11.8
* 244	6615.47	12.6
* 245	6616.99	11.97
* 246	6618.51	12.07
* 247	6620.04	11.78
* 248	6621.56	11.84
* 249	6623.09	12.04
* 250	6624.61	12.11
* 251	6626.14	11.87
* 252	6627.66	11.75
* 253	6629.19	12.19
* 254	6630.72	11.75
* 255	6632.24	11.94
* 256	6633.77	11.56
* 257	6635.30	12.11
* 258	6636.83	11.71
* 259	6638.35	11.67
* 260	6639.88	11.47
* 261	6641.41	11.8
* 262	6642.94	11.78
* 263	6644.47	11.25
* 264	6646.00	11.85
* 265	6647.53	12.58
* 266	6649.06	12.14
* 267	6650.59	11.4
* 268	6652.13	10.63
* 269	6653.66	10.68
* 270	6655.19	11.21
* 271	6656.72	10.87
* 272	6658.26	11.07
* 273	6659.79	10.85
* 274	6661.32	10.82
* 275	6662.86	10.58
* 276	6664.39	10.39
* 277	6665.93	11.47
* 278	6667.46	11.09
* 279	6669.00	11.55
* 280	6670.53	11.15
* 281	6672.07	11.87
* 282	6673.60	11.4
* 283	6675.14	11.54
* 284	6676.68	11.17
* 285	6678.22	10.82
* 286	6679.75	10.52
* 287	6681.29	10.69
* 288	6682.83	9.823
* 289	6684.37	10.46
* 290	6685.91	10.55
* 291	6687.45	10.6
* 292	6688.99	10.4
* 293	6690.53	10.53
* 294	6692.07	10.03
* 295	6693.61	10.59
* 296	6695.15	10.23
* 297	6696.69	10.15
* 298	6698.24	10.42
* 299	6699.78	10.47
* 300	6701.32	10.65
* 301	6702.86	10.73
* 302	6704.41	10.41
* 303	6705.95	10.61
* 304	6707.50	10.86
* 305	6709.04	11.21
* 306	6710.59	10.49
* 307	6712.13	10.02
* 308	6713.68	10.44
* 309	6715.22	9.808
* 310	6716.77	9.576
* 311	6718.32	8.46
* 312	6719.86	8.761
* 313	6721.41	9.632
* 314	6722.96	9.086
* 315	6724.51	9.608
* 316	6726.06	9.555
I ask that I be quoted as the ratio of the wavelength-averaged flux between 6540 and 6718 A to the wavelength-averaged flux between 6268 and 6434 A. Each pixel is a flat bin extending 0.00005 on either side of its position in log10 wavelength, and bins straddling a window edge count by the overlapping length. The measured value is 1.2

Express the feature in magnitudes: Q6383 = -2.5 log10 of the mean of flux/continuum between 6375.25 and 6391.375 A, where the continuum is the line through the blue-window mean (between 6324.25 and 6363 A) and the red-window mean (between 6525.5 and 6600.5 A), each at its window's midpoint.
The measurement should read 0.147 mag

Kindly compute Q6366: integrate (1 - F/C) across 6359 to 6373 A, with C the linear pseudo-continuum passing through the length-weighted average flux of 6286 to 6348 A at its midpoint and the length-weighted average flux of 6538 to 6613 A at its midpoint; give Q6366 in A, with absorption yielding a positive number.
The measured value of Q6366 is 0.6 A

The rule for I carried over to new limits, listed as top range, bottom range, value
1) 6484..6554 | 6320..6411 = 1.20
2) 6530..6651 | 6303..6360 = 1.21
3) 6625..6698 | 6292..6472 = 1.07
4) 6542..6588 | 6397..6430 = 1.12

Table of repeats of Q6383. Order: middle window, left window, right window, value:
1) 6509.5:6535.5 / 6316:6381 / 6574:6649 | -0.10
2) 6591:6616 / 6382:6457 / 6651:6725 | -0.17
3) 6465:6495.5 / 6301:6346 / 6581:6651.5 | -0.07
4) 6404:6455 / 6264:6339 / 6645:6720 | -0.14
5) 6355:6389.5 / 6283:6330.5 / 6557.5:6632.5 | 0.03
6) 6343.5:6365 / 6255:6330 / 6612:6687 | -0.11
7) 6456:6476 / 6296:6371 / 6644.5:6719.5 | -0.13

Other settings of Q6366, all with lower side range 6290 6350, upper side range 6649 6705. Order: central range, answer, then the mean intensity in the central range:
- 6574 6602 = -4.7 A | 12.4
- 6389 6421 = -1.6 A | 10.6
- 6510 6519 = -1.7 A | 12.4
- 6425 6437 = -1.4 A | 11.4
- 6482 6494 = -2.0 A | 12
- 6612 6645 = -3.7 A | 11.9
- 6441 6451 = -0.9 A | 11.1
